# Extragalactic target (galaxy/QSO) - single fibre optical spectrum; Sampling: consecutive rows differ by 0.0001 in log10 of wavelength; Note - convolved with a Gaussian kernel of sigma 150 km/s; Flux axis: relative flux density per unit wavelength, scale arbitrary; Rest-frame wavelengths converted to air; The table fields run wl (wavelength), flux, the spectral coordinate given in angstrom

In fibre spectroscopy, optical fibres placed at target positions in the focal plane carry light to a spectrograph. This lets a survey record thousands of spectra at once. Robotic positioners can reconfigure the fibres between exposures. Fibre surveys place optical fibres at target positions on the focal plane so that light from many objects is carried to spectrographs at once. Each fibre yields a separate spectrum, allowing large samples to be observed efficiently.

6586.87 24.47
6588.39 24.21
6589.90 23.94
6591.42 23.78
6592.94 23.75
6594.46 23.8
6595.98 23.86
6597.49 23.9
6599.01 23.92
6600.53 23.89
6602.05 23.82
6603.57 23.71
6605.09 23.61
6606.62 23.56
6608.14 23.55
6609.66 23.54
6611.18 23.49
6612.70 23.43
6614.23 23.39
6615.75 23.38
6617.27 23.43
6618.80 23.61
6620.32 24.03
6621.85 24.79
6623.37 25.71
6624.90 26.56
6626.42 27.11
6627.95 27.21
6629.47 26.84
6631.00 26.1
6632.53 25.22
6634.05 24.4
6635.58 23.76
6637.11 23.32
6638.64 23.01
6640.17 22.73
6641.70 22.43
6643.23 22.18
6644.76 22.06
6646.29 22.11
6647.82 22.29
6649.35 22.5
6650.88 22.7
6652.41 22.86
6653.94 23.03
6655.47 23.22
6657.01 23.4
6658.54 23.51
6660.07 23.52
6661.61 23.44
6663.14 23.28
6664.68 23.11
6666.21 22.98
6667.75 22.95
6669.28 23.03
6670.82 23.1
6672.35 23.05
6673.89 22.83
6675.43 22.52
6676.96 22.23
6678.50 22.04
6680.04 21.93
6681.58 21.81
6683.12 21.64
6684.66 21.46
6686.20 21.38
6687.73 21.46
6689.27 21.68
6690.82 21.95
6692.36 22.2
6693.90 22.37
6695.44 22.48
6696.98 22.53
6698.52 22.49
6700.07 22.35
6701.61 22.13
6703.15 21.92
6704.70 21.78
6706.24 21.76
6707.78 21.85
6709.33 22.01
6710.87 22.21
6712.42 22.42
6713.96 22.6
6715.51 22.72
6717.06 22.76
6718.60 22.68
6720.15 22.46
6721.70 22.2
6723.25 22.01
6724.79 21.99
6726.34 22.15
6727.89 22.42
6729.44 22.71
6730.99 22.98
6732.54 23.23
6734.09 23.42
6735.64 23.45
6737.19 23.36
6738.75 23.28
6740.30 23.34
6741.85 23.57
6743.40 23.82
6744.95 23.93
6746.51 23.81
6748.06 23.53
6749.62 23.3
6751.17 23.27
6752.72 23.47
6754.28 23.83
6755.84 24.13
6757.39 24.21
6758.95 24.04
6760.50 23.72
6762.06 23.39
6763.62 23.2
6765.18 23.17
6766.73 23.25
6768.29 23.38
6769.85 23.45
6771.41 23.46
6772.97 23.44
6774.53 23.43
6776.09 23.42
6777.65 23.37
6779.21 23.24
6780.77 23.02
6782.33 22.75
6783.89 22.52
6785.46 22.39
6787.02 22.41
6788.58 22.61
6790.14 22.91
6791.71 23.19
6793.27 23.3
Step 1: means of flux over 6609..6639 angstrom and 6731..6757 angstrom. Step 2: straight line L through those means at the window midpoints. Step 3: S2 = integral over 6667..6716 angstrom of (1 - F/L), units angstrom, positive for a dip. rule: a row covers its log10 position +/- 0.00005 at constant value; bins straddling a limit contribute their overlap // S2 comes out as 3.69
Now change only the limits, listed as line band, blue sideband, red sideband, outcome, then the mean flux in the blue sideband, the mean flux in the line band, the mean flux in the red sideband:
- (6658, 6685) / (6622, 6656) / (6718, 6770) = 1.2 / 24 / 22.7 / 23.2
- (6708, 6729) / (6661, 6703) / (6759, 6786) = 0.3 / 22.4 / 22.3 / 23.2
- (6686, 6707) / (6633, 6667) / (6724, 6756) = 1.0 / 23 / 22.1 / 23.3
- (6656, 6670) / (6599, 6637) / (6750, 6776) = 0.5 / 24.5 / 23.2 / 23.5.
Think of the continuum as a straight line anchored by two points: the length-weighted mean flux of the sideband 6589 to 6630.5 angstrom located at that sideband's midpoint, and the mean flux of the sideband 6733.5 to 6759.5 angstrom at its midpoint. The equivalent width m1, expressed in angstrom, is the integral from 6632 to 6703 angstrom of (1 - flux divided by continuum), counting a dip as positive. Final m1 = 4.0 angstrom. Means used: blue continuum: 24.3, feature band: 22.7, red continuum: 23.6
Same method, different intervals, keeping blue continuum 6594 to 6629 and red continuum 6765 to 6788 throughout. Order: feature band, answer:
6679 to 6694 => 1.2 angstrom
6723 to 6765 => 0.0 angstrom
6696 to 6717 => 1.2 angstrom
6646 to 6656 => 0.5 angstrom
